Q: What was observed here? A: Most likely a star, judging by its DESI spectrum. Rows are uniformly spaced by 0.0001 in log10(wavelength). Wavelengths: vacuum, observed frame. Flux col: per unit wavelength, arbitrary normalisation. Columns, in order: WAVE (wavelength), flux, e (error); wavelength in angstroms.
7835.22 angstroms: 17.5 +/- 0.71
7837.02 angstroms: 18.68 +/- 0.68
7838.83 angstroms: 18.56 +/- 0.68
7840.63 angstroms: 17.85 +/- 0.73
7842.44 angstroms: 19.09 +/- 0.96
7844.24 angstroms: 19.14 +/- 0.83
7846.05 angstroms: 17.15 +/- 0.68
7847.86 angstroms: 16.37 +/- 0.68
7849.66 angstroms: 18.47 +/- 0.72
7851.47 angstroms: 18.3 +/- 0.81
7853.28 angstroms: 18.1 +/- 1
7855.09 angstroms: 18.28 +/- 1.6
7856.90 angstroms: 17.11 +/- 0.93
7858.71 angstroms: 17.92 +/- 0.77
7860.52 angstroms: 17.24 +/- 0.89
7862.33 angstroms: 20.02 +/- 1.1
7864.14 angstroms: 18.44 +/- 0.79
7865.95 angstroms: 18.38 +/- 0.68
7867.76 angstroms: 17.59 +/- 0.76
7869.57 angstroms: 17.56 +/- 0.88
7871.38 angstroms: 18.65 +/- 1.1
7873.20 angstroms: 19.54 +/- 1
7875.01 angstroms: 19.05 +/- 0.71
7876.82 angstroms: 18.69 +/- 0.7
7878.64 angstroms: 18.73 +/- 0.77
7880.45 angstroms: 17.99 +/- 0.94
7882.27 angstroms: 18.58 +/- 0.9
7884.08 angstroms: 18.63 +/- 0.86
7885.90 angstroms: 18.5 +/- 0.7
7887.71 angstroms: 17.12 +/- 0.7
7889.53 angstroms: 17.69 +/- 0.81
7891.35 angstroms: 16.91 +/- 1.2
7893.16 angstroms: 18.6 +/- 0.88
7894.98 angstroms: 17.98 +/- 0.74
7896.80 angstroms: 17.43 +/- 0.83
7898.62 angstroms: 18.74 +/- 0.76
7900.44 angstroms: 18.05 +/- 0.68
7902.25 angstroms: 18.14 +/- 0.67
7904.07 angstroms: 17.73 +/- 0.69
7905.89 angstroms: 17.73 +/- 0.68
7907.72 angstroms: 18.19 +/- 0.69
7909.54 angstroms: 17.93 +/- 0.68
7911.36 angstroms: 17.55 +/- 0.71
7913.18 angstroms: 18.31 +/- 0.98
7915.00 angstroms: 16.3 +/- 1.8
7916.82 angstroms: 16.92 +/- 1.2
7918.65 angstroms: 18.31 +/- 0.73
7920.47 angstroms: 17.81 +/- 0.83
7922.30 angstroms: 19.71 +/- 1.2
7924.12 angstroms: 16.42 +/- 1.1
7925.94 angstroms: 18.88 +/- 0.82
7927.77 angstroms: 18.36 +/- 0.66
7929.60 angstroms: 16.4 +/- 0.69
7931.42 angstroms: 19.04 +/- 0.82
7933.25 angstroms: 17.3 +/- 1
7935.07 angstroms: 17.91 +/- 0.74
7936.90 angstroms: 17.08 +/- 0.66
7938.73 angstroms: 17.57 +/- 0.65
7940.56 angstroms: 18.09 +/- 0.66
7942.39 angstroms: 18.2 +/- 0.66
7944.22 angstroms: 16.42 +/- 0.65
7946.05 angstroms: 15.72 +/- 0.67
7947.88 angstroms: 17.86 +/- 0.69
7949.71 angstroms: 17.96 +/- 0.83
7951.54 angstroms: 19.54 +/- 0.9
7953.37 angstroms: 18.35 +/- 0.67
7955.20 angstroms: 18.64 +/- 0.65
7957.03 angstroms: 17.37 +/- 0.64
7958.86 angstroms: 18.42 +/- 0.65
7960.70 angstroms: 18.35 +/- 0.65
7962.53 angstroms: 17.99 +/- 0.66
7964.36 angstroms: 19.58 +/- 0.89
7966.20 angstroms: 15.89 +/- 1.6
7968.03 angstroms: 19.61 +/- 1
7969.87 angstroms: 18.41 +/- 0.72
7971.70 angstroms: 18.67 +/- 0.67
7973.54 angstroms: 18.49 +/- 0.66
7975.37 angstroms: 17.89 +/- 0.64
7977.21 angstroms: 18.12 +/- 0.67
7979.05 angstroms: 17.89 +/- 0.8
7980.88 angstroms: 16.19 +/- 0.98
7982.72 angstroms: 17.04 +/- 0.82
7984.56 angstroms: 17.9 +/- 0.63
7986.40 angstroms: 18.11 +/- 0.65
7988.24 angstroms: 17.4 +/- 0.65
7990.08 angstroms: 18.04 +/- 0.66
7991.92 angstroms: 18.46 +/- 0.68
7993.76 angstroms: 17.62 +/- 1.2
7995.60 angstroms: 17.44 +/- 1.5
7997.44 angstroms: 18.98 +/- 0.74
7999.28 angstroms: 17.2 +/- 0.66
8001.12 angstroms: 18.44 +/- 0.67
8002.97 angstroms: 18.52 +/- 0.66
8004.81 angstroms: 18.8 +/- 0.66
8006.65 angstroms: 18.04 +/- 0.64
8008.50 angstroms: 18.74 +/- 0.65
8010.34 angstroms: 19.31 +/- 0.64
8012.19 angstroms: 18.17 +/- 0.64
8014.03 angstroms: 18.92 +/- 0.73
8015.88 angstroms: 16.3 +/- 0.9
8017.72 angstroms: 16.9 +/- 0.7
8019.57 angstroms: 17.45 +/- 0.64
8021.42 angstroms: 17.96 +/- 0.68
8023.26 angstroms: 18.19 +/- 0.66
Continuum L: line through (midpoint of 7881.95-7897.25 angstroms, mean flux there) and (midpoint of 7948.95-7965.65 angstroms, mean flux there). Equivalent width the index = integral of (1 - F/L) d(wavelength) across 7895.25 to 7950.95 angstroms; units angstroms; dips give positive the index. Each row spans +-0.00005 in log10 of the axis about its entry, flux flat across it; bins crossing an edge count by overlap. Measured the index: 1.3 angstroms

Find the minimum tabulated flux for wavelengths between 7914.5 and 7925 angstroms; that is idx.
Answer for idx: 16.3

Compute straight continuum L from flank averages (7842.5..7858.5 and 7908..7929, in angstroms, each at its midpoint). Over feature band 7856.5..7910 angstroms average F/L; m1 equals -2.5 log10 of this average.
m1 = -0.017 mag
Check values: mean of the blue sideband 17.9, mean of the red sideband 17.9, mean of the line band 18.2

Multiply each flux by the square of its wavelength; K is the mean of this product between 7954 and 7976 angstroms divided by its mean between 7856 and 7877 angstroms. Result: 1.02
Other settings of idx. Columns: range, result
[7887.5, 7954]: 15.72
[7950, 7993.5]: 15.89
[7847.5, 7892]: 16.37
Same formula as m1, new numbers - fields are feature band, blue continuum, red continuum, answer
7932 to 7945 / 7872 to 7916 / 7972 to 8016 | 0.03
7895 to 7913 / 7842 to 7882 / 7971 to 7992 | 0.01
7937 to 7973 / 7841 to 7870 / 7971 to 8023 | 0.00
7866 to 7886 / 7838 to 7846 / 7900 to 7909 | -0.02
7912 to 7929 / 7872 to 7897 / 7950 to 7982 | 0.02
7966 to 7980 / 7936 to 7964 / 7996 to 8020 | -0.02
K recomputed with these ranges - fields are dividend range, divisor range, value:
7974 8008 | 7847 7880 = 1.01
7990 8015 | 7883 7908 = 1.05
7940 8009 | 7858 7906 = 1.01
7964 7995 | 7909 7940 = 1.02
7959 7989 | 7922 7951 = 1.03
